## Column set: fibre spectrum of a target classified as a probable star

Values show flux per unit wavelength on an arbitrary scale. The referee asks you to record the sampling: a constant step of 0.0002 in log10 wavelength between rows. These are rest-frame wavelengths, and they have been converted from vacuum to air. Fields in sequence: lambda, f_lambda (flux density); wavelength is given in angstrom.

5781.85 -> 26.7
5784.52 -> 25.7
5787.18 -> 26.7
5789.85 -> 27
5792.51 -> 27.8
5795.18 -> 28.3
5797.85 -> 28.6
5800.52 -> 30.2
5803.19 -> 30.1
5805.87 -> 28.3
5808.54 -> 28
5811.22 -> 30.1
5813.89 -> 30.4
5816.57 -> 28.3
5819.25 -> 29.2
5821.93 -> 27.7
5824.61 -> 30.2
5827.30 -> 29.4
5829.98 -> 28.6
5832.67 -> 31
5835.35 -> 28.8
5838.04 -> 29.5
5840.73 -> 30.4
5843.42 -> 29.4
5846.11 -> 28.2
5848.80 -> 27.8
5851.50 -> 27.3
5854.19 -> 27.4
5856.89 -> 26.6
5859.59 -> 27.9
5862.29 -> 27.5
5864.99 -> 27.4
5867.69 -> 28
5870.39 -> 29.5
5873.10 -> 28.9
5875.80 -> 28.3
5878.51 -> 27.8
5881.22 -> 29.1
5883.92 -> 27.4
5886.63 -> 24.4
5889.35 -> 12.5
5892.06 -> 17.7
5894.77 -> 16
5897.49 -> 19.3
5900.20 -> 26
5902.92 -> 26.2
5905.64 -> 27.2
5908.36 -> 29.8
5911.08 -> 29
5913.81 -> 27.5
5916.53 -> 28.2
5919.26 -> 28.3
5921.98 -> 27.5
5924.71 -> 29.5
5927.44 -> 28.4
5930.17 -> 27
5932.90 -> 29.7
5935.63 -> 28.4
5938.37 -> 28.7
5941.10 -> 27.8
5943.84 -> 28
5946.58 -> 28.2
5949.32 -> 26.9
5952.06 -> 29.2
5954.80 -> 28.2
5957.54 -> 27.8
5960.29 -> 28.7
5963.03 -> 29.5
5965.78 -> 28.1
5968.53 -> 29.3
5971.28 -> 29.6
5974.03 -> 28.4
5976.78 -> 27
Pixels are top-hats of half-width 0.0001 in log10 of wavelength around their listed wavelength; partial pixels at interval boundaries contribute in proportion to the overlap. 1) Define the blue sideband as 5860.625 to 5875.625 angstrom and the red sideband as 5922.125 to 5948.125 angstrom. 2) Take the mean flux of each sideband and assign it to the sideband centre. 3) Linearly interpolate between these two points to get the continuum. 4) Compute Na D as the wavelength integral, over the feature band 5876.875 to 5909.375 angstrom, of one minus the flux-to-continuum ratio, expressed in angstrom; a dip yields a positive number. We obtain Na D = 5.4 angstrom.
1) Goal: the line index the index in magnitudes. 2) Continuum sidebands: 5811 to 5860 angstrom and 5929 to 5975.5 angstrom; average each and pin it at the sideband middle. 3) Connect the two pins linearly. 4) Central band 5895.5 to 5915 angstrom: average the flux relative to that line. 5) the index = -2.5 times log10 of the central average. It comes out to 0.100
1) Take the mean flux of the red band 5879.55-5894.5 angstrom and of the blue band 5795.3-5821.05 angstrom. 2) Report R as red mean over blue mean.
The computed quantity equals 0.75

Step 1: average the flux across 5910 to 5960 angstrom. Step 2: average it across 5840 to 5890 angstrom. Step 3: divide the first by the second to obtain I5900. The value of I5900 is 1.0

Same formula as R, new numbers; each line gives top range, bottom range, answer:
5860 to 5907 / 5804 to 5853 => 0.86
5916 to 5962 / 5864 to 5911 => 1.13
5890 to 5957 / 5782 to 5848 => 0.93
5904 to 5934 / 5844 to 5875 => 1.02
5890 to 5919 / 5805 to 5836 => 0.84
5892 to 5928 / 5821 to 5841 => 0.88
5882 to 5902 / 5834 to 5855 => 0.73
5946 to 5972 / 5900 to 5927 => 1.02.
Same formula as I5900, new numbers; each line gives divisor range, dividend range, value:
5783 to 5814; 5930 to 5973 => 1.00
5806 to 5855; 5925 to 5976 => 0.98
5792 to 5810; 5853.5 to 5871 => 0.96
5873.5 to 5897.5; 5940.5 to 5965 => 1.23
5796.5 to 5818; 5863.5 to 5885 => 0.97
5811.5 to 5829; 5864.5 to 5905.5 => 0.84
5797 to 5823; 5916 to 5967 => 0.97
